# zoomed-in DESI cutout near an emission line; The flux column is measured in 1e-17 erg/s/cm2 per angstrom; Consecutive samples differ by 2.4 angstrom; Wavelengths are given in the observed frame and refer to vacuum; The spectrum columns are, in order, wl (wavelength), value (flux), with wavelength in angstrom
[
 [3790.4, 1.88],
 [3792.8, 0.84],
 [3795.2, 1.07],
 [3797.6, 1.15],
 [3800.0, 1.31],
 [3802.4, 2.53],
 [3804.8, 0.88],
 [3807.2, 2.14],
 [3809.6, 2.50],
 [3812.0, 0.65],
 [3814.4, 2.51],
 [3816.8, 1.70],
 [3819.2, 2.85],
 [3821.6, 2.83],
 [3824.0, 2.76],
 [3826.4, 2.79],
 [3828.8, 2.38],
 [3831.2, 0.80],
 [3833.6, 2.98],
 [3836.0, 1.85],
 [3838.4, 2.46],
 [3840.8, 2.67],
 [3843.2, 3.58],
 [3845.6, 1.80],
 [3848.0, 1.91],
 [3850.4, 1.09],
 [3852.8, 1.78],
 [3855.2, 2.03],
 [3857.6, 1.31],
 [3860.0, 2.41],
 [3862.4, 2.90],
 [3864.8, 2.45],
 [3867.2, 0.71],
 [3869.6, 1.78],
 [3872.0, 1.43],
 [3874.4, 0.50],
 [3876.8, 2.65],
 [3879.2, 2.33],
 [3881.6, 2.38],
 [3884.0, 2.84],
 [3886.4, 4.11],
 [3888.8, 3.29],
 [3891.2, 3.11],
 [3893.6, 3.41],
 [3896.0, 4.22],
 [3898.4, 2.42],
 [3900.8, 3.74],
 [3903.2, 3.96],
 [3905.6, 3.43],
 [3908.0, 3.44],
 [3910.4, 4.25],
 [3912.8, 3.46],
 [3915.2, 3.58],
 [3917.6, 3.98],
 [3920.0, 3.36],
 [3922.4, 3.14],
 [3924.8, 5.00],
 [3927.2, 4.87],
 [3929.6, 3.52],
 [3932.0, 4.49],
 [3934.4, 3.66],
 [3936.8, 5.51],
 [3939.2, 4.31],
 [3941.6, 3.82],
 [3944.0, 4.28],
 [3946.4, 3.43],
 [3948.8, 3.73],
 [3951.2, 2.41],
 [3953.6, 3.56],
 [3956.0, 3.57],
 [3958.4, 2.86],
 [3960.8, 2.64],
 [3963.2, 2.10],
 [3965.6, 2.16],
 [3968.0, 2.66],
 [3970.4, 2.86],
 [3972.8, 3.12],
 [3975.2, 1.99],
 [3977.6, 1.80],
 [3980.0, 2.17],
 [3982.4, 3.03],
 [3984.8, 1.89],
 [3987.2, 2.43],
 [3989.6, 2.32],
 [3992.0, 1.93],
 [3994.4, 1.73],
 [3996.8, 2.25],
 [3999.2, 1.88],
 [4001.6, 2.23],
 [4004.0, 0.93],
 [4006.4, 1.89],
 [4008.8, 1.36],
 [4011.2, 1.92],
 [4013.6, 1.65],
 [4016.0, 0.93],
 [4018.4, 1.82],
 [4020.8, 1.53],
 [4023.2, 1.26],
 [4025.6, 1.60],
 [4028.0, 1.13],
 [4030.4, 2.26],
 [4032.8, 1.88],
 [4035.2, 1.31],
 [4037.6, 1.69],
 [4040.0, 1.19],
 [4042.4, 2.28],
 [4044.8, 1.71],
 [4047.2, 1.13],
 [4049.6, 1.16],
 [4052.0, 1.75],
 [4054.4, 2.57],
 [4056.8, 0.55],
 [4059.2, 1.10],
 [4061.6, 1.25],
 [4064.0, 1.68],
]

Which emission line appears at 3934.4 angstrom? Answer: C III]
